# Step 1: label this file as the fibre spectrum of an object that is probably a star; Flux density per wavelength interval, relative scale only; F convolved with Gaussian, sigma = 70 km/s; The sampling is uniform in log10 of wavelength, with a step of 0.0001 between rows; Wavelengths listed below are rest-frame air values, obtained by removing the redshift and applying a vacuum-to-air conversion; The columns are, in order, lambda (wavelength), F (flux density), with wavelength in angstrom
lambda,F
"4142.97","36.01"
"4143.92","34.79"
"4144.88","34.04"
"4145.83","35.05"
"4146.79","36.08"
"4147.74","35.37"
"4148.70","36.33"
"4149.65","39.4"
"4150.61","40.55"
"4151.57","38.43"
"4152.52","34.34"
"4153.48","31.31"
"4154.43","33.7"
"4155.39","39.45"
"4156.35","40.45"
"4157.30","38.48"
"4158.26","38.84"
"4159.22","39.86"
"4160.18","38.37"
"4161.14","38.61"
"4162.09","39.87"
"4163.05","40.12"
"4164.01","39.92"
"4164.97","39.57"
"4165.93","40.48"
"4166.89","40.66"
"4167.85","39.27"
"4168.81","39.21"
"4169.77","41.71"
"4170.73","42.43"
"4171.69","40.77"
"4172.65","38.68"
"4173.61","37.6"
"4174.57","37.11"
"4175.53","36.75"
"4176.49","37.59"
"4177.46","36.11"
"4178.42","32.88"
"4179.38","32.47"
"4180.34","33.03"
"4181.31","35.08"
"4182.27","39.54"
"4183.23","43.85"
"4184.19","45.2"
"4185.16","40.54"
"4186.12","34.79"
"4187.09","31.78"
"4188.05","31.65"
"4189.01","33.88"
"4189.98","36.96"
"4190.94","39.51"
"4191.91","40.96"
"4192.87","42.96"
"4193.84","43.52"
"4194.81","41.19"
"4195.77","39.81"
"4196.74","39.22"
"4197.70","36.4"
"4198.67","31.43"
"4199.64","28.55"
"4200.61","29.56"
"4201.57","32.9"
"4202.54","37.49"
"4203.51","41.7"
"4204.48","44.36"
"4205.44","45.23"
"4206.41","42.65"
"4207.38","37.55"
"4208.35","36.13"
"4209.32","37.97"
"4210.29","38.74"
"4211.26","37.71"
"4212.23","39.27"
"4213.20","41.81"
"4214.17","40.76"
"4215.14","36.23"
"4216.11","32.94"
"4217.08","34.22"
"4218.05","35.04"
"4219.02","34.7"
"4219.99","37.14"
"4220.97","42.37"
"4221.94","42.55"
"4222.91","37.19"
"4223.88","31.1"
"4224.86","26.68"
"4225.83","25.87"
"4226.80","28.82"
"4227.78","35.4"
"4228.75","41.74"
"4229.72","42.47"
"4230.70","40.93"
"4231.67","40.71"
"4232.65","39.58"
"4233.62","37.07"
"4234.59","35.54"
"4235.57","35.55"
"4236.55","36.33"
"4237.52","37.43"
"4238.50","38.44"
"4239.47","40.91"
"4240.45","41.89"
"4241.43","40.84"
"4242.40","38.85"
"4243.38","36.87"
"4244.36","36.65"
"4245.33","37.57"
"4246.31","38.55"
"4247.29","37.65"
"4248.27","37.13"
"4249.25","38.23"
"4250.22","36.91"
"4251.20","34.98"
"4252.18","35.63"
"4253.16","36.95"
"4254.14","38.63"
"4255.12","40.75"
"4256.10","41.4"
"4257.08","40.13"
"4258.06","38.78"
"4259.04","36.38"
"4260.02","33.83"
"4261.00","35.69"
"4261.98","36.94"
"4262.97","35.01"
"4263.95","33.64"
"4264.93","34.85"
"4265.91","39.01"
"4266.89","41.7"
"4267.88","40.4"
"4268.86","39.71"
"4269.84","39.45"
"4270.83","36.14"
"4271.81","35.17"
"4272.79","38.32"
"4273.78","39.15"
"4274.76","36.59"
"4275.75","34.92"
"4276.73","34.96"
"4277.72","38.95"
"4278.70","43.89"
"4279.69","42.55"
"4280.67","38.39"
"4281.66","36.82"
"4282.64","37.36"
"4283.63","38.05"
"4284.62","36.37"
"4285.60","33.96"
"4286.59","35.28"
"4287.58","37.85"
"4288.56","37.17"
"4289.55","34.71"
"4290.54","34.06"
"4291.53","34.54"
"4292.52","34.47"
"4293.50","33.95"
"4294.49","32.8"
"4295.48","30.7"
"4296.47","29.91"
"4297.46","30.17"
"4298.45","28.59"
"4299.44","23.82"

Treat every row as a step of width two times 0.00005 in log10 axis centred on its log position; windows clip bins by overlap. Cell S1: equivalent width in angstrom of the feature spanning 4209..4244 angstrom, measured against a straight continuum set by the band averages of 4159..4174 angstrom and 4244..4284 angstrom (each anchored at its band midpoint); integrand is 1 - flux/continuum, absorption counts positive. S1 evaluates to 1.17 angstrom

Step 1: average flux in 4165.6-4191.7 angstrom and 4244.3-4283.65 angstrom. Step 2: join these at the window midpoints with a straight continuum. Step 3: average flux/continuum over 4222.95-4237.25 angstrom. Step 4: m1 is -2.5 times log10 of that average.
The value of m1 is 0.06 mag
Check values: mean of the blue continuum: 37.8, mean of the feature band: 35.6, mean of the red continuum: 37.8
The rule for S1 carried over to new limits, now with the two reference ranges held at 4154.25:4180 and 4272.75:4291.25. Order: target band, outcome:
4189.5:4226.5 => 0.76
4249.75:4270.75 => -0.06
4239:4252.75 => -0.13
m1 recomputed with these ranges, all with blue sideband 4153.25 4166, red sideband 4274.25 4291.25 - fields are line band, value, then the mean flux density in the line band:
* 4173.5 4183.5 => 0.06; 36.4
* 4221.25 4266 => 0.01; 37.1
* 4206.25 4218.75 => 0.01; 37.6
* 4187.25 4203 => 0.05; 36.5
